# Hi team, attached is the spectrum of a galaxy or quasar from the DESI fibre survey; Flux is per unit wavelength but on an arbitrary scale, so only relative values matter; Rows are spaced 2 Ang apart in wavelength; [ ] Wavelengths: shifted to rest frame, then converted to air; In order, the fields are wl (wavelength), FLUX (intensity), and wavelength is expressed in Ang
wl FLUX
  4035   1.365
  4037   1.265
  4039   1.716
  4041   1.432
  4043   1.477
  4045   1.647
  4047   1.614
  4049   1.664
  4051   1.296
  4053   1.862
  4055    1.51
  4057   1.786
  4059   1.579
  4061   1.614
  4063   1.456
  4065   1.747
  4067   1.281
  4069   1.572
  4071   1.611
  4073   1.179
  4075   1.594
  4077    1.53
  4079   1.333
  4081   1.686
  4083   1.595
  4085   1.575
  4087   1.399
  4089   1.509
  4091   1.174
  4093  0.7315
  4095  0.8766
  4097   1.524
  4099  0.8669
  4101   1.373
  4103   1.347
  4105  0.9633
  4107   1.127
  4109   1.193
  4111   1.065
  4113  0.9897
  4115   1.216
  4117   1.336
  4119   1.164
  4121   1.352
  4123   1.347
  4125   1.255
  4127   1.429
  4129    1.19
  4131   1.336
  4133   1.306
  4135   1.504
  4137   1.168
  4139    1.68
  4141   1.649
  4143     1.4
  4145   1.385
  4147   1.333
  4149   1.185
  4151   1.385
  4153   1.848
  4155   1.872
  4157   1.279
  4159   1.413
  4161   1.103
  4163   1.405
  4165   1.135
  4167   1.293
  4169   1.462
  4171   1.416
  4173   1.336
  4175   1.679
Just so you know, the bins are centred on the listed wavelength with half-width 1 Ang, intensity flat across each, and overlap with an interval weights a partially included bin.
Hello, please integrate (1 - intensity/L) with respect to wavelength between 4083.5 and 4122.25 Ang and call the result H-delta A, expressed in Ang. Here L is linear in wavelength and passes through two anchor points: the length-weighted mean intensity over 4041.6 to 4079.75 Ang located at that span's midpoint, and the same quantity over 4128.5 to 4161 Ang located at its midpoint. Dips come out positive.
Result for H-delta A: 7.33 Ang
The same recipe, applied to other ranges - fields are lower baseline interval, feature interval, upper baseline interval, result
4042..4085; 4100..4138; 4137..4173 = 5.8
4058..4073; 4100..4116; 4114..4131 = 2.3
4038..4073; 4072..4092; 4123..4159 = 0.9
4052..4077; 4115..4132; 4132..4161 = 2.1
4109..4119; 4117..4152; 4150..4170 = -2.3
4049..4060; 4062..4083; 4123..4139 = 0.6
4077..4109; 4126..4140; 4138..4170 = 0.0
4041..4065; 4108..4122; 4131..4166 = 2.7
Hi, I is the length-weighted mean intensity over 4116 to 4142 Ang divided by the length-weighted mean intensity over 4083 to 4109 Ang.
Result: 1.1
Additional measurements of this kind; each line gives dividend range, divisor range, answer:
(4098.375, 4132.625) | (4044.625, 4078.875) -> 0.78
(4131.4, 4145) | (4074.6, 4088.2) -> 0.94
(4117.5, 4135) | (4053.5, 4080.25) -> 0.86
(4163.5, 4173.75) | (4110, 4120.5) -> 1.14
